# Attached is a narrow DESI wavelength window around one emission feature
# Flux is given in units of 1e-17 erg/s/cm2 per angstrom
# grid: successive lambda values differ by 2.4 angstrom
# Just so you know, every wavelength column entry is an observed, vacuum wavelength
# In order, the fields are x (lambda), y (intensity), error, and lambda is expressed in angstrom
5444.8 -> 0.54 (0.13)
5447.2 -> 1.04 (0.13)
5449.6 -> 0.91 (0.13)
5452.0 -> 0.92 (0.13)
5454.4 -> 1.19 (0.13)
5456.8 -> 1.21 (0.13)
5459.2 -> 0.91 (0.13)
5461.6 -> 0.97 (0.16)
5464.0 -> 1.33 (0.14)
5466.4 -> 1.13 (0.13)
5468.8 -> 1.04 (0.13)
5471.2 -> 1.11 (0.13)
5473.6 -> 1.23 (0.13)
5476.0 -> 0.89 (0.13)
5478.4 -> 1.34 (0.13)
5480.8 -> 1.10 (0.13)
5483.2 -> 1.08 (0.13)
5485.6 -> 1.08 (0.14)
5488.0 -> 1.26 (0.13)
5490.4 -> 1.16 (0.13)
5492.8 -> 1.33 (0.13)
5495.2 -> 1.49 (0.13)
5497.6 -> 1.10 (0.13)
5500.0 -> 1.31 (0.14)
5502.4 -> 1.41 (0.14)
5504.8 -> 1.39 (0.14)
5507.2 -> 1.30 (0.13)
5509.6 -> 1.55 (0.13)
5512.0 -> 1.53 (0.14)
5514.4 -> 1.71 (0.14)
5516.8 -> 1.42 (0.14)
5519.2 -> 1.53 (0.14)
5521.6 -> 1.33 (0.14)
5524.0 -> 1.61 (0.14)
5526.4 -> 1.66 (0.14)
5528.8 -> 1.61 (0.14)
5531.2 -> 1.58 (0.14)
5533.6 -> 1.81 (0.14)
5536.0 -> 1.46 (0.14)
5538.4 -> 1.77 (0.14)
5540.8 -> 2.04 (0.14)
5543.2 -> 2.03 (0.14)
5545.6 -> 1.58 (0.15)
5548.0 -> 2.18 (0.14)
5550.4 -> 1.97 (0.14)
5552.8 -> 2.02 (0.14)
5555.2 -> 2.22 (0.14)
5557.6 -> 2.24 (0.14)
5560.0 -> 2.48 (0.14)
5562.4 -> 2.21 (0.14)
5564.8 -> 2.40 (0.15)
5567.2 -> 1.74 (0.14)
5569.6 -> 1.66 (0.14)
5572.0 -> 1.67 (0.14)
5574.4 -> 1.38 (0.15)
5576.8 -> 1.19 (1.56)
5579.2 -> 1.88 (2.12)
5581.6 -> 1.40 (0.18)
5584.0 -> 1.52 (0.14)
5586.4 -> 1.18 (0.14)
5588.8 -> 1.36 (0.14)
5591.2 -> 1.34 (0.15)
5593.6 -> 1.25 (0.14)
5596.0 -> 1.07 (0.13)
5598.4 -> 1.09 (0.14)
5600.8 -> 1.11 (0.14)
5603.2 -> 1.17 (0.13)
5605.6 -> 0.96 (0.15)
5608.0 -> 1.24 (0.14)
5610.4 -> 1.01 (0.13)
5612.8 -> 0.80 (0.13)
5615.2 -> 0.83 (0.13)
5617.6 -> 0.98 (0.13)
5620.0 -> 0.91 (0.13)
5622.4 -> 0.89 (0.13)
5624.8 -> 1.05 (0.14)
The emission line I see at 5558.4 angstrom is C III]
